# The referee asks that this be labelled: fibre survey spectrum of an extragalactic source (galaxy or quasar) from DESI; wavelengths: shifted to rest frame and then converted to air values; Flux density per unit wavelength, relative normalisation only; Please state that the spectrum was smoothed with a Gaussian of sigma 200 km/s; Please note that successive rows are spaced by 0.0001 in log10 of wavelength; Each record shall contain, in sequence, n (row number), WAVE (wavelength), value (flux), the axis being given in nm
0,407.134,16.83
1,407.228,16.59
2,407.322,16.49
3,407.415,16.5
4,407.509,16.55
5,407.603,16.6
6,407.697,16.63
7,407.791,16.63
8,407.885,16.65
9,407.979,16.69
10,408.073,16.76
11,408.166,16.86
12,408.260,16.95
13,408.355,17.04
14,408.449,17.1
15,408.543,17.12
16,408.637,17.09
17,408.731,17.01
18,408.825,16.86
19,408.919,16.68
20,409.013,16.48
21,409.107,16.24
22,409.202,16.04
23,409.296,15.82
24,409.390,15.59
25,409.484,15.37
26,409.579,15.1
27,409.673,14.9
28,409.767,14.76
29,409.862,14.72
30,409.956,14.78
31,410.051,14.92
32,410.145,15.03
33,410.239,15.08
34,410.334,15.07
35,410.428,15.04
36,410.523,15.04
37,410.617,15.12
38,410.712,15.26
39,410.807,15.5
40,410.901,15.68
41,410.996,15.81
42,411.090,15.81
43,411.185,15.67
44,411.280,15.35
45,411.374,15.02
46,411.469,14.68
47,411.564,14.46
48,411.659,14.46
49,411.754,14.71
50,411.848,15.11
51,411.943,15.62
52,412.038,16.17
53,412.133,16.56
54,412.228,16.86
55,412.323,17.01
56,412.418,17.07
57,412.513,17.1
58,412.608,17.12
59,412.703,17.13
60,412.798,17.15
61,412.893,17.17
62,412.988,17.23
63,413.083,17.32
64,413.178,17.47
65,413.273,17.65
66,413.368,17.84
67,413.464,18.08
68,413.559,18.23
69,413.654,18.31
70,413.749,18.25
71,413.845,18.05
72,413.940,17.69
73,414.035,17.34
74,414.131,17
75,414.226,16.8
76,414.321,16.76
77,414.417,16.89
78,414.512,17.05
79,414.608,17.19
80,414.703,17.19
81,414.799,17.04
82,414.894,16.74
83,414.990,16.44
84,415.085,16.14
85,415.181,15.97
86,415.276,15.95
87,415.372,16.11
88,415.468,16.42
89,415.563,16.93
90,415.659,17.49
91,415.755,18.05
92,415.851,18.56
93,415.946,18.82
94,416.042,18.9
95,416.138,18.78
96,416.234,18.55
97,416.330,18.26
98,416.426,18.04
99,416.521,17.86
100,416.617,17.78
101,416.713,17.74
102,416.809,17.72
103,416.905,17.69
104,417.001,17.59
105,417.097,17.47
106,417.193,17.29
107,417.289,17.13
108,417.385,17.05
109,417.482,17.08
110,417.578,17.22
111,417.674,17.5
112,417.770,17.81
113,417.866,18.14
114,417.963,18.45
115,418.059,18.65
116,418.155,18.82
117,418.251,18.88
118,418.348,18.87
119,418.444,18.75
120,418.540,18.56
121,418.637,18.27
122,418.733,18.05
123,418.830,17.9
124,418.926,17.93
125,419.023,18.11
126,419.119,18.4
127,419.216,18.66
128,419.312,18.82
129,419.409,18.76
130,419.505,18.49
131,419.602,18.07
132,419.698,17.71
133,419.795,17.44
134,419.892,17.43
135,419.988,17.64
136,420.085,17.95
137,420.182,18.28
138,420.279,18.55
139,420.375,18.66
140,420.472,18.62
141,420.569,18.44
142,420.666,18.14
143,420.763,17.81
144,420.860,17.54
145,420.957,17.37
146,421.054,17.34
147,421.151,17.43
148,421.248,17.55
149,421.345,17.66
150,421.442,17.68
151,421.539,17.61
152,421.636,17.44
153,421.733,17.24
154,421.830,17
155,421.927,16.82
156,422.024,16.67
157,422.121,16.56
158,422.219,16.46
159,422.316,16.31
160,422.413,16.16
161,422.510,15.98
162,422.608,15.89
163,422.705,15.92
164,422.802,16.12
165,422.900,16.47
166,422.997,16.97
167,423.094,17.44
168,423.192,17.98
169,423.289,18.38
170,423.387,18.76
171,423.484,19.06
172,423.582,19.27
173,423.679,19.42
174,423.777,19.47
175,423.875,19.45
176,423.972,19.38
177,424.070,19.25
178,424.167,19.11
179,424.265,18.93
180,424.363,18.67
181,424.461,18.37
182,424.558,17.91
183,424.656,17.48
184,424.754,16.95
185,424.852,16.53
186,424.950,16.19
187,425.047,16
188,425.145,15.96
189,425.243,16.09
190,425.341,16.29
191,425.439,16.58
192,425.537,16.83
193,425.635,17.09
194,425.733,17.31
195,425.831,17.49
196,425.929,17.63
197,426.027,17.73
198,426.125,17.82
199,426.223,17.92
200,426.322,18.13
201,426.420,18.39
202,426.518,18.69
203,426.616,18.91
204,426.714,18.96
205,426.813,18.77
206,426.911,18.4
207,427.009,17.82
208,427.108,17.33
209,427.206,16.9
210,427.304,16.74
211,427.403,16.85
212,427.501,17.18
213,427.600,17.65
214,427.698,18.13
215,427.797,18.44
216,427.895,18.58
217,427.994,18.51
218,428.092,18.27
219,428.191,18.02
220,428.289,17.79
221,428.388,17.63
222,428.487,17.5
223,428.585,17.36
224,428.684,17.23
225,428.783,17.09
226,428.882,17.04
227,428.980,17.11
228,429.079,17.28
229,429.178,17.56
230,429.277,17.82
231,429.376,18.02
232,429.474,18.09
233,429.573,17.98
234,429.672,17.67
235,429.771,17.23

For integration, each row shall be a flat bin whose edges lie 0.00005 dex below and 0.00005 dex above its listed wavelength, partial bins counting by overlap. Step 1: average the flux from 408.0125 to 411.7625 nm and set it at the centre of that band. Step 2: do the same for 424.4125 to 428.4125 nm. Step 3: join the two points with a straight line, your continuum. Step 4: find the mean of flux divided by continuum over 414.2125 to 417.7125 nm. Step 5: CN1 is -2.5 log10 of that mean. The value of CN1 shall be -0.063 mag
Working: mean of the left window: 15.7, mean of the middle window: 17.4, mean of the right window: 17.6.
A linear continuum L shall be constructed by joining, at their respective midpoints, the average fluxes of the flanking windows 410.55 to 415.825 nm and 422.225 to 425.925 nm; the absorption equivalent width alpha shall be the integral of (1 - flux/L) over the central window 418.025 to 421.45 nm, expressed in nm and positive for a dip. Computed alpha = -0.20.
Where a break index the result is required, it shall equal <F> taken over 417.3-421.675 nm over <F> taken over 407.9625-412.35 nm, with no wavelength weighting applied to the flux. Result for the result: 1.1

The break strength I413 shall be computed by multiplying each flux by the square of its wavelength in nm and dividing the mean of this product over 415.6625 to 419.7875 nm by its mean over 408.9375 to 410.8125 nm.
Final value 1.23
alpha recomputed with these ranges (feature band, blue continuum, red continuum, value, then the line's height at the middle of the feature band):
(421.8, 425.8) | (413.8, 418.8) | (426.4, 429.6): 0.08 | 17.7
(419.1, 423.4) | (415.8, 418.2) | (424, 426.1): 0.04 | 17.7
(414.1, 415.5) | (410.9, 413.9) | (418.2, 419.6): 0.05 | 17.3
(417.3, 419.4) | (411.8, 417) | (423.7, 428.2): -0.08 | 17.5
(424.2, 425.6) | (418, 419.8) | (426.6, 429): 0.07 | 18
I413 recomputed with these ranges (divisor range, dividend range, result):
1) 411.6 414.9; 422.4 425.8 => 1.09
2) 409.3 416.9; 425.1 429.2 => 1.13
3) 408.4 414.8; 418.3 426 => 1.14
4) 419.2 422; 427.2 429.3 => 1.02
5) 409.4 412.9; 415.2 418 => 1.16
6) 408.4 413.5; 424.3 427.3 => 1.17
